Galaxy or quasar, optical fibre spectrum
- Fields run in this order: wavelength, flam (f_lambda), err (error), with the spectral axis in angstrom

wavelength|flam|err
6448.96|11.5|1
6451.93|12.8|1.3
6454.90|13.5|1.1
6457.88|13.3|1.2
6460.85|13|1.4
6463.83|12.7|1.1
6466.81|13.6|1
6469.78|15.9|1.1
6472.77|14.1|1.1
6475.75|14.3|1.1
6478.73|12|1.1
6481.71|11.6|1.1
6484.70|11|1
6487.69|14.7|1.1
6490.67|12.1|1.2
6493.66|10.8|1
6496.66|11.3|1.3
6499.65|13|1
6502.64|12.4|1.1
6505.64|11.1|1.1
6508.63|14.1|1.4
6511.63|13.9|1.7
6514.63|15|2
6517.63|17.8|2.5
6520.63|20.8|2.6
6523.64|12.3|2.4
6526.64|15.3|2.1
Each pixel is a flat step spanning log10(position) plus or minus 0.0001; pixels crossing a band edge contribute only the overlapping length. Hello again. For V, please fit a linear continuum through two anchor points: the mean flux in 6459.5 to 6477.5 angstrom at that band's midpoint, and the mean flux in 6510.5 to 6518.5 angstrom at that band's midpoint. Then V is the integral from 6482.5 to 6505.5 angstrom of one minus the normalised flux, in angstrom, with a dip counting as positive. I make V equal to 4.2 angstrom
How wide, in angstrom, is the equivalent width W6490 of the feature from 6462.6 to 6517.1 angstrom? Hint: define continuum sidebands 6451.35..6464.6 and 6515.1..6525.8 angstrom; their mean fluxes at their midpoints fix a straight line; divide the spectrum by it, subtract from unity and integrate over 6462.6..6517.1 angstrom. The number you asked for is 6.6 angstrom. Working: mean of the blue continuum 13.1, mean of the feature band 13.1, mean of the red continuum 16.7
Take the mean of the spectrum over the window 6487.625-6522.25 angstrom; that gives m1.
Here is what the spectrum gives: 13.9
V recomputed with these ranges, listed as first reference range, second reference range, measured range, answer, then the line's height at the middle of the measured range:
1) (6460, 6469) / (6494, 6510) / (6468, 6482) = -0.8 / 13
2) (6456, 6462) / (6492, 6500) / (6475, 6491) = -0.6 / 12.1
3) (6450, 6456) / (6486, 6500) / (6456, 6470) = -0.7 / 12.8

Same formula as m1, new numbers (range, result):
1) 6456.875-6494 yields 13.1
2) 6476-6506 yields 12.1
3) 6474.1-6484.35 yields 12.5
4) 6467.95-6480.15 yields 14.1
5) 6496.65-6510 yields 12.5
